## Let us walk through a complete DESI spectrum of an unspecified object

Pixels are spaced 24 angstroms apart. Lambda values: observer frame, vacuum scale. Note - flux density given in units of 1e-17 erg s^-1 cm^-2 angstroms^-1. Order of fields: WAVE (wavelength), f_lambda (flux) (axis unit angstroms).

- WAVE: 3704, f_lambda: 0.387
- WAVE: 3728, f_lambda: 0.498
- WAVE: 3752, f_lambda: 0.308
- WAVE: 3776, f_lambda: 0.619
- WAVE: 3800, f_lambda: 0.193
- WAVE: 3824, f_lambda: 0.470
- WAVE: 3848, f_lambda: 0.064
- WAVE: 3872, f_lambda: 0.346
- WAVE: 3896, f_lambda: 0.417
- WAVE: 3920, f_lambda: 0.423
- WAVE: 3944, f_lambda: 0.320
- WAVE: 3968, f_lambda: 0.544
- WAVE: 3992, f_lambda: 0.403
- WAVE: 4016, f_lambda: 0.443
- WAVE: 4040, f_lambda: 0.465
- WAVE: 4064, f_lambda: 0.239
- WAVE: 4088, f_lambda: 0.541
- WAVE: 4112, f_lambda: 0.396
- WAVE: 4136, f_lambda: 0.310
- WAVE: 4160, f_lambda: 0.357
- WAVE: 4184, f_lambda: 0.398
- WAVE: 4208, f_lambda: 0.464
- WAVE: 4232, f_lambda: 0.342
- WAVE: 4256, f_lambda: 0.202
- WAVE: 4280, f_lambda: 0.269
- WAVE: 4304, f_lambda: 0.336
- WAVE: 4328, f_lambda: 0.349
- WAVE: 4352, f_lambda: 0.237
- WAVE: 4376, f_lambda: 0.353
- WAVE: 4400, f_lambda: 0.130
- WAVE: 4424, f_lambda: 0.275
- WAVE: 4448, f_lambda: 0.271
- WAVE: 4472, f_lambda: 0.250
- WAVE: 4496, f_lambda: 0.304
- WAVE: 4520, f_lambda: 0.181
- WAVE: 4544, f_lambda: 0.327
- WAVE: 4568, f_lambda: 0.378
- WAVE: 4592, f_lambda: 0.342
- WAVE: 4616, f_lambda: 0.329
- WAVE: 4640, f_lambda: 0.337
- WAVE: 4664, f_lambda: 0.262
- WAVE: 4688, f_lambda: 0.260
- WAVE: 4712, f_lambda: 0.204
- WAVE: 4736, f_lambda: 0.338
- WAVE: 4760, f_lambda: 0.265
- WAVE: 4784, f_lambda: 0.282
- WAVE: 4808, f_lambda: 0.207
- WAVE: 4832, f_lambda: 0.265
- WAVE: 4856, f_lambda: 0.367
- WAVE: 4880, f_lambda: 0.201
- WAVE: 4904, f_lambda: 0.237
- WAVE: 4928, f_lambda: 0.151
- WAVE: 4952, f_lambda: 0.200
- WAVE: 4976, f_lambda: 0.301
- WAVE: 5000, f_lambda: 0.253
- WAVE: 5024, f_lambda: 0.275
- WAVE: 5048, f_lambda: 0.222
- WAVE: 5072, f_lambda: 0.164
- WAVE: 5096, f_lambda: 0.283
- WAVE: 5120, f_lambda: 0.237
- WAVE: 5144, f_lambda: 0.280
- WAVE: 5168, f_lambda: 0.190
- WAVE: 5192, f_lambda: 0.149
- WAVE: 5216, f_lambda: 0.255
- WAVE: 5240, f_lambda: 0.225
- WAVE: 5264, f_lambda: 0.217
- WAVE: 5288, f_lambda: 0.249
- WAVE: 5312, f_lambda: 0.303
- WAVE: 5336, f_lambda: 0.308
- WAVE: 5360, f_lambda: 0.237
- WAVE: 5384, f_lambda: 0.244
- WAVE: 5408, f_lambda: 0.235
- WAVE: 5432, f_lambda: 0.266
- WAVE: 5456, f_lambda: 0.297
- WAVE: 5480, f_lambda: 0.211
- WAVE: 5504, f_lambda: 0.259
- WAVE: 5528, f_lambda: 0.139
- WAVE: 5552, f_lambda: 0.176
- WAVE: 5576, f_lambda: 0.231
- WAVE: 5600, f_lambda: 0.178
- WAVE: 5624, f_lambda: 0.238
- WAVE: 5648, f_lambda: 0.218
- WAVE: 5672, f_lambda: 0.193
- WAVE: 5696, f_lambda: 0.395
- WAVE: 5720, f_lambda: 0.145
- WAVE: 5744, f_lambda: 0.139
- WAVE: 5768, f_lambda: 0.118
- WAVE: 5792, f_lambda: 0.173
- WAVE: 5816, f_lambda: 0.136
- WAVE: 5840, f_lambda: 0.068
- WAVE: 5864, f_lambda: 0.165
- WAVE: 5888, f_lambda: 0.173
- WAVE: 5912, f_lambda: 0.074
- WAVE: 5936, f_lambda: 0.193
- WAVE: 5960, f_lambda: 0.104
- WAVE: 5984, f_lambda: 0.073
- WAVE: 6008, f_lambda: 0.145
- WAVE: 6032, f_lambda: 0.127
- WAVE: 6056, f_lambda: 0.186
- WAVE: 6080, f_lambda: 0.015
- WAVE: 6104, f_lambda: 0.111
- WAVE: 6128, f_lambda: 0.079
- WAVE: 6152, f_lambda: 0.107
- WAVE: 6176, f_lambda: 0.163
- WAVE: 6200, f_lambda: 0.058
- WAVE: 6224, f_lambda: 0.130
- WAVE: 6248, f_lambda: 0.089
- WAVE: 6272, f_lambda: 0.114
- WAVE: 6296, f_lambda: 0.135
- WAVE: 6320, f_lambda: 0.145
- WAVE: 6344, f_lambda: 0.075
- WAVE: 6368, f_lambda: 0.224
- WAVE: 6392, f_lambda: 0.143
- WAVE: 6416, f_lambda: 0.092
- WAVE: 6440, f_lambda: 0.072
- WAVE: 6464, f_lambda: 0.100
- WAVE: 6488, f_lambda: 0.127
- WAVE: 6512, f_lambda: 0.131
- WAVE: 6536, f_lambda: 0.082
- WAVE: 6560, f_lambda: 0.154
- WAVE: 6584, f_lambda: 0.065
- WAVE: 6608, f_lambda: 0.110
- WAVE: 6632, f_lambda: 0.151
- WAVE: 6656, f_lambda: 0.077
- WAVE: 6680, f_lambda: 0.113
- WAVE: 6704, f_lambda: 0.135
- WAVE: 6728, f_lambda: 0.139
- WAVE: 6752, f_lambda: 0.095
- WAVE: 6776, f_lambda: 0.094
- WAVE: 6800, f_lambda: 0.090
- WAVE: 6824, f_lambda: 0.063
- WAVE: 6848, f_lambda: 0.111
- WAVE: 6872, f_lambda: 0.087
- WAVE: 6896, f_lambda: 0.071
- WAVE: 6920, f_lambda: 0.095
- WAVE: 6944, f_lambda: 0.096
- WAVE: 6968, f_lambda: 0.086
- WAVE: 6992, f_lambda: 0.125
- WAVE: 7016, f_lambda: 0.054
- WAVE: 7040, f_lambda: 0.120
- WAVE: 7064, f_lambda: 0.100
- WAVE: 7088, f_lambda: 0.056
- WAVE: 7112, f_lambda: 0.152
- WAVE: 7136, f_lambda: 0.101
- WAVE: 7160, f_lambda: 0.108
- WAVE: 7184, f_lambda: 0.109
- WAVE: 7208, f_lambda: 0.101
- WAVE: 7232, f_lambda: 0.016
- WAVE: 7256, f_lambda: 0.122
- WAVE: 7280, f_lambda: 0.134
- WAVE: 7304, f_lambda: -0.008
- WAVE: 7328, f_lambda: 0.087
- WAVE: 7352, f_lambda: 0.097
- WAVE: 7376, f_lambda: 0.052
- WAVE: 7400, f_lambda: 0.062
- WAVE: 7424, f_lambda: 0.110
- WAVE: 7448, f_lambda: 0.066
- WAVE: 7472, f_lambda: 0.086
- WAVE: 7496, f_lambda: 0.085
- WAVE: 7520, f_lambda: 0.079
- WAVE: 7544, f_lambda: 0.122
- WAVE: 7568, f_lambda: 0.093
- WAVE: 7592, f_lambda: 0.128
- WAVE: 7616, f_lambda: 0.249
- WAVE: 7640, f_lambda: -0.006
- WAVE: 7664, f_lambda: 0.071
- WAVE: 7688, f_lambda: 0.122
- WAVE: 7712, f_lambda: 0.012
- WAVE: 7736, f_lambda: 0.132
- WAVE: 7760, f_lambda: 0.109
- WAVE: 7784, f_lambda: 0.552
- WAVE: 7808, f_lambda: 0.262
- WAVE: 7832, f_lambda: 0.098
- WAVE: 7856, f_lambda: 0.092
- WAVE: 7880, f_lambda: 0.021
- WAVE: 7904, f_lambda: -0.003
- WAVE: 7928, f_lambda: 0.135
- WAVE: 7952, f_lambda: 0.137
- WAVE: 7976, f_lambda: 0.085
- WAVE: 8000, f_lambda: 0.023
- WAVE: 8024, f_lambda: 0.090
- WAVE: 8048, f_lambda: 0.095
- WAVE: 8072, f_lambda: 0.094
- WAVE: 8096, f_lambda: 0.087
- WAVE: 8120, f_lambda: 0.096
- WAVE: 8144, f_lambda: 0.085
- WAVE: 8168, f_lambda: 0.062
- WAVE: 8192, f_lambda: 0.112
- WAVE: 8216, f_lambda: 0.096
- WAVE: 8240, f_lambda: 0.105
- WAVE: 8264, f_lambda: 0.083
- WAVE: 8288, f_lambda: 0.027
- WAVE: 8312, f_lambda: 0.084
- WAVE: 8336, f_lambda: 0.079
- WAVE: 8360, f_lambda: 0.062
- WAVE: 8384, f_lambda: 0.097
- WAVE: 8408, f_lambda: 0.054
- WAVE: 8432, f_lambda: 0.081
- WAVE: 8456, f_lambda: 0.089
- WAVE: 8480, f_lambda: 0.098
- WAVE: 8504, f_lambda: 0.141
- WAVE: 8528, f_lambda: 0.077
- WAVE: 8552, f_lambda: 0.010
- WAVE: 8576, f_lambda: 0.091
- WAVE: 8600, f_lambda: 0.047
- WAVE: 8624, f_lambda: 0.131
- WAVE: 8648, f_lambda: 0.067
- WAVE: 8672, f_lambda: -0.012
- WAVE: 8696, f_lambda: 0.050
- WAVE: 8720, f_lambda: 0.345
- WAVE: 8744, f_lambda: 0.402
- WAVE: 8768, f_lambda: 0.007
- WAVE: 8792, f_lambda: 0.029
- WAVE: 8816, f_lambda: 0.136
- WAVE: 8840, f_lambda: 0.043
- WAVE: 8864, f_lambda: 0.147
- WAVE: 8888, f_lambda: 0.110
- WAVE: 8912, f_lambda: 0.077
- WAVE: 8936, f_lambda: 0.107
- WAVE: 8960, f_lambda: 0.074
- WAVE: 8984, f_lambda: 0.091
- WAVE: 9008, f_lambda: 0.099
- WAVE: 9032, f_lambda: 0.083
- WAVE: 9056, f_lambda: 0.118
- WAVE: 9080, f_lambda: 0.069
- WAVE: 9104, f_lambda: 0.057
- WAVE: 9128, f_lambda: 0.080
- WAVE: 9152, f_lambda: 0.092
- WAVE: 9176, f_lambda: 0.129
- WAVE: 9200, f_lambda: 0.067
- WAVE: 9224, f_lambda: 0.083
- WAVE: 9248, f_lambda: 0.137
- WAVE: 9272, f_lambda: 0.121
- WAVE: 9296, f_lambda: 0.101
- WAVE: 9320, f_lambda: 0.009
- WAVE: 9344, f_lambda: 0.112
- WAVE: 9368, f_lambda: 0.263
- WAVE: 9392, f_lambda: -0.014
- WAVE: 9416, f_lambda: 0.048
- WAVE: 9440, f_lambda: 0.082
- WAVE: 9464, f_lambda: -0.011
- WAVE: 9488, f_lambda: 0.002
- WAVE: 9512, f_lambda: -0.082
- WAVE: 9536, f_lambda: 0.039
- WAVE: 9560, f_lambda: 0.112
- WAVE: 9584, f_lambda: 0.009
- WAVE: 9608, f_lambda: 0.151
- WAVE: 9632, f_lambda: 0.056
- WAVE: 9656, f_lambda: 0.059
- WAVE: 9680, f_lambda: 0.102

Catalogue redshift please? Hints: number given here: 1.34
